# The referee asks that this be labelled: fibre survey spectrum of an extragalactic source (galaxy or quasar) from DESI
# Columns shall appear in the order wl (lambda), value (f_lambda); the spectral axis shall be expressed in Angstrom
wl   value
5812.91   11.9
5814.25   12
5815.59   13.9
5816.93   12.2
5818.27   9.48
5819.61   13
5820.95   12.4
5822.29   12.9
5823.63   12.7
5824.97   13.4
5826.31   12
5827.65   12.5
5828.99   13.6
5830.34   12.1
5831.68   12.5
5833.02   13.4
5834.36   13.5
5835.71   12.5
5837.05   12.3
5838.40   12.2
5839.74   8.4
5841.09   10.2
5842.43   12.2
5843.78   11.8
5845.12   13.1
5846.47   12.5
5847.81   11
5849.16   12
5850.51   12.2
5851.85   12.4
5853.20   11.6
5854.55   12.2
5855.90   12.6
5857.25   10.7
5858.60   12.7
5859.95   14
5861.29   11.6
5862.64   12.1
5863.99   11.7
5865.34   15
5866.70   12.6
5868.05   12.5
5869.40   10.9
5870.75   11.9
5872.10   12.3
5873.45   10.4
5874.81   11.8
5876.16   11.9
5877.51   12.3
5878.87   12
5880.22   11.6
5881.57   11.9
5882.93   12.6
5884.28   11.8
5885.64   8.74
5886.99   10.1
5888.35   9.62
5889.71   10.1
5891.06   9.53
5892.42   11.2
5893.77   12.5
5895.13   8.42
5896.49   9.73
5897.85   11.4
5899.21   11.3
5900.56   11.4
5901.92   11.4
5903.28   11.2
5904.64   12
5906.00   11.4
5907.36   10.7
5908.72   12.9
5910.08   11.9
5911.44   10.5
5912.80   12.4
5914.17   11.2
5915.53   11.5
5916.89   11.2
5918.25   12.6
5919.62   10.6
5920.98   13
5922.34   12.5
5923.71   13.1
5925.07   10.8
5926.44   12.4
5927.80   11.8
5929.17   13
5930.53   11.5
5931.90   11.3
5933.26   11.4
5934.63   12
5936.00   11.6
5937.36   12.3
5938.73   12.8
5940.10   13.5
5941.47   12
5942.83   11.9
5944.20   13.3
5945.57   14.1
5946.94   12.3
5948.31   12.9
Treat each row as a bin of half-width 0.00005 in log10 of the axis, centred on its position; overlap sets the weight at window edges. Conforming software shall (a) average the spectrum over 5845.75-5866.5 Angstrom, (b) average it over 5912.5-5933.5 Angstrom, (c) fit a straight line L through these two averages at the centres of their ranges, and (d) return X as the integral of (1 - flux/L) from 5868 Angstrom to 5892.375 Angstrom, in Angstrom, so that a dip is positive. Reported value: 1.93 Angstrom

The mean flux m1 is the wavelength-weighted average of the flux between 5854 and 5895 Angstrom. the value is 11.7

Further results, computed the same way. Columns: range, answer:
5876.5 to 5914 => 11.1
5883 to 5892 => 10.2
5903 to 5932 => 11.8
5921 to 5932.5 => 12.1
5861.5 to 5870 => 12.4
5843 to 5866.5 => 12.3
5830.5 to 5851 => 12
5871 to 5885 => 11.9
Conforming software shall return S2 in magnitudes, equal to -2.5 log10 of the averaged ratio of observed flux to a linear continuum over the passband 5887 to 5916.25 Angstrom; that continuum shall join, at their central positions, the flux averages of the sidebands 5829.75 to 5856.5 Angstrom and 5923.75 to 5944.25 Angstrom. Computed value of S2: 0.10 mag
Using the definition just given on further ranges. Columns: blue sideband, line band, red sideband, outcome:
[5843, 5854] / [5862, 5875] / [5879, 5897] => -0.07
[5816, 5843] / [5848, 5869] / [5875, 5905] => -0.06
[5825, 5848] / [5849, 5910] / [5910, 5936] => 0.04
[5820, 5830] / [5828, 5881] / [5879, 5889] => -0.02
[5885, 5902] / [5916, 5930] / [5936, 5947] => -0.02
